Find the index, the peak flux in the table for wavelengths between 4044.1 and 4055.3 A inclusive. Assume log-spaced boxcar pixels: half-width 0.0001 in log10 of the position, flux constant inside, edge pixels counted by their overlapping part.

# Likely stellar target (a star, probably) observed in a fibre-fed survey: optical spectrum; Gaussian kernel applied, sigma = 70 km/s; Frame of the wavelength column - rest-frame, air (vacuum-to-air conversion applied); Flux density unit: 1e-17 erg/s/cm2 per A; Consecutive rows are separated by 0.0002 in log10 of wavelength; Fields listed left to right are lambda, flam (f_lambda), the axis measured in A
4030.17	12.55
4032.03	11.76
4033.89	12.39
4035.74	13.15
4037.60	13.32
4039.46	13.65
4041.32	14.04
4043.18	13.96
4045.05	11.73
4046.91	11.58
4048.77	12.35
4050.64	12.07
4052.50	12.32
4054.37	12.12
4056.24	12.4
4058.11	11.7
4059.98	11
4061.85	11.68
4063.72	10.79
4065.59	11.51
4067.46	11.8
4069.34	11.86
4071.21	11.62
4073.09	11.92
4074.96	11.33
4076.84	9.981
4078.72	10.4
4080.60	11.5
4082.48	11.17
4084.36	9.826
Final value 12.35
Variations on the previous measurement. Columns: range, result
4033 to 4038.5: 13.32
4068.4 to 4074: 11.92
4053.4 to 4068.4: 12.4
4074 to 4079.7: 11.33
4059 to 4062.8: 11.68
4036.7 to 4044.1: 14.04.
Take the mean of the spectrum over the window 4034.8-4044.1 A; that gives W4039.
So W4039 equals 13.6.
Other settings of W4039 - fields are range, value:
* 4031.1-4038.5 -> 12.7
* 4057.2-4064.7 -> 11.3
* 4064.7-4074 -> 11.7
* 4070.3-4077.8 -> 11.2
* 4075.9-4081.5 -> 10.6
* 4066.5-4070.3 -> 11.8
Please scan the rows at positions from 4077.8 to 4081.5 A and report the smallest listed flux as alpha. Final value 10.4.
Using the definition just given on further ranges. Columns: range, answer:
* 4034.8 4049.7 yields 11.58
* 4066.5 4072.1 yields 11.62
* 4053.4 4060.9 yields 11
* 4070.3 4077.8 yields 9.981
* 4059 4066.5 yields 10.79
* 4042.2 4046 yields 11.73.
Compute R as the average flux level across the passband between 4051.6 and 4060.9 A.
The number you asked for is 11.9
